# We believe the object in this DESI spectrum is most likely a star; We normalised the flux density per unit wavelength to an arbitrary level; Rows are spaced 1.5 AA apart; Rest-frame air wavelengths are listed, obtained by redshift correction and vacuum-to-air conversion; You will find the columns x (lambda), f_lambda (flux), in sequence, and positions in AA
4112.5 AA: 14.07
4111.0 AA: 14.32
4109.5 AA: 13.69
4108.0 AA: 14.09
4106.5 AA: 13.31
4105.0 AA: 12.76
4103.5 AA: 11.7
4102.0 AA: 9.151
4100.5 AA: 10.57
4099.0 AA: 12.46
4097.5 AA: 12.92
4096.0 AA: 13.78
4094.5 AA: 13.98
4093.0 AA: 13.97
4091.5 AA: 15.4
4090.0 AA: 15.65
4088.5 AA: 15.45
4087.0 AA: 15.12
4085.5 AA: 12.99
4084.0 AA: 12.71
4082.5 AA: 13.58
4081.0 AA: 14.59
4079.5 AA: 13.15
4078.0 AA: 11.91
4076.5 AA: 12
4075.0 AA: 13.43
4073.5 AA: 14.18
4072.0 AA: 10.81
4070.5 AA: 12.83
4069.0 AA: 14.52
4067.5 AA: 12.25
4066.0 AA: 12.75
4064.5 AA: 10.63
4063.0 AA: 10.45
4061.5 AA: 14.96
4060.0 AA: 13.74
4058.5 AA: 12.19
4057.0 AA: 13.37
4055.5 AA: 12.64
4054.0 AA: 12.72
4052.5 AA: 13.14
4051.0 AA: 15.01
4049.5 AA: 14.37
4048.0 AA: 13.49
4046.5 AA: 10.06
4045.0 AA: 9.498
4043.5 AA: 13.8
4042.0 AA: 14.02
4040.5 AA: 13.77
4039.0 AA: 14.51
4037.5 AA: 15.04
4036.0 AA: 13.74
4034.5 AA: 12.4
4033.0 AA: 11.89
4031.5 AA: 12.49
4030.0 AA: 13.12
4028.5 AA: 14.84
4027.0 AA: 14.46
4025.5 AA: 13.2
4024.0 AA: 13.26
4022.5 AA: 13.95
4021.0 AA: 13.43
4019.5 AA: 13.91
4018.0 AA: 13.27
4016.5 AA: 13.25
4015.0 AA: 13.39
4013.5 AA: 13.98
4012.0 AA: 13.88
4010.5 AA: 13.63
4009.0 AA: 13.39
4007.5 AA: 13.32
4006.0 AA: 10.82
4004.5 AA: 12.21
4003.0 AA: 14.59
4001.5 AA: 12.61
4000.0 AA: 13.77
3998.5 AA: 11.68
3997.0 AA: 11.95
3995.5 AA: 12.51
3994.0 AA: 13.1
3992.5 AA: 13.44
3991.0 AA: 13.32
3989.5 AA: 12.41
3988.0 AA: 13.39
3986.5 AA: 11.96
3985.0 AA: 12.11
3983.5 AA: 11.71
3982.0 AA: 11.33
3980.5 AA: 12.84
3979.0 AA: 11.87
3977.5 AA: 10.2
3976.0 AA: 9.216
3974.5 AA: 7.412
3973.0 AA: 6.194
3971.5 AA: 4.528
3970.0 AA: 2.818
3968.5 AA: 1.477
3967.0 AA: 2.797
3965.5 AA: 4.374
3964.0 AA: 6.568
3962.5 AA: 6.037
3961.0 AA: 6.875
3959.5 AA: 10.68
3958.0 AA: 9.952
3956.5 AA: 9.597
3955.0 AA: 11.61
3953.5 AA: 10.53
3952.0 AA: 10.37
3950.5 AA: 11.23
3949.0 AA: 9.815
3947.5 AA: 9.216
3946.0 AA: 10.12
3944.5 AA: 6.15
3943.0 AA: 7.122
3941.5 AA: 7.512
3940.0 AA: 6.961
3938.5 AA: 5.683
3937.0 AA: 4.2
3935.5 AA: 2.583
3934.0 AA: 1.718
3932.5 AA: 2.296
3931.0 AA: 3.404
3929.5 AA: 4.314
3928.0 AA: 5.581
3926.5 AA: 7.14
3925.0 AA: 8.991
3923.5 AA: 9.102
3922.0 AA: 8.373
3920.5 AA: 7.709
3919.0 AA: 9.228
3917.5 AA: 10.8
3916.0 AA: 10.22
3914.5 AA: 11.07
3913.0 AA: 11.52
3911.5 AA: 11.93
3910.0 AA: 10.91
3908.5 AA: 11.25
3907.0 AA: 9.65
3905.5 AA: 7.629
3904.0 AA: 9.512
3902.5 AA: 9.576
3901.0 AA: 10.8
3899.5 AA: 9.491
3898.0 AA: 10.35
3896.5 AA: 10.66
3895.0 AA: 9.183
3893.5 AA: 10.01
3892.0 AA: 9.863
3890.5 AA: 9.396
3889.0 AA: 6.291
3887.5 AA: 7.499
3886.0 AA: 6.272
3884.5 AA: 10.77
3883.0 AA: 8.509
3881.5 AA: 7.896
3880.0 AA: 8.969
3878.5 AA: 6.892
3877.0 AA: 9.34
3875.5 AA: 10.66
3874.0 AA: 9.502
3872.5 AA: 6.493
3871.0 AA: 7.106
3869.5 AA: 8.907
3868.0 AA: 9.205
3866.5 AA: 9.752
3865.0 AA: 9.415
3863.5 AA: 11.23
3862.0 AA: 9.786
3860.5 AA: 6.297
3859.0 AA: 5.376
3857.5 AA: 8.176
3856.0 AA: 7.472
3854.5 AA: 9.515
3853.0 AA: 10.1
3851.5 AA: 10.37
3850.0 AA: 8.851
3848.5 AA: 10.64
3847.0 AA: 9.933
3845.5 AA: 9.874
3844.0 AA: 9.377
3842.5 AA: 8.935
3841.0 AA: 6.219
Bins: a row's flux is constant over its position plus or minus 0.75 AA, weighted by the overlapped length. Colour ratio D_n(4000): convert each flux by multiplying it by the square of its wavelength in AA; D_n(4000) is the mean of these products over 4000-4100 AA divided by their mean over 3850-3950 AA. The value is 1.7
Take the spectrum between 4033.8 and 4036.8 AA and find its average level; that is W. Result 13.1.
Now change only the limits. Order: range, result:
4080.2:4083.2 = 14.1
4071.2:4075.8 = 12.8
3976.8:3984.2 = 11.6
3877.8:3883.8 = 8.1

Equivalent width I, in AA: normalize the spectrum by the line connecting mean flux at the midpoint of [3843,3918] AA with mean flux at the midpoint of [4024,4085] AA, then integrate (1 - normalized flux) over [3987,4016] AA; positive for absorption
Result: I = -2.7 AA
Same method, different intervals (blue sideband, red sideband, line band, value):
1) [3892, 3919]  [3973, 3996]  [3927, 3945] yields 10.0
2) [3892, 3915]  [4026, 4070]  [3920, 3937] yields 8.3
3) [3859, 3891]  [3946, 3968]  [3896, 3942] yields 2.4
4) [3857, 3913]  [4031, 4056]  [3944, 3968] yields 5.3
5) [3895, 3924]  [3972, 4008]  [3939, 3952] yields 2.7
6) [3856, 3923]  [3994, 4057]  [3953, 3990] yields 9.3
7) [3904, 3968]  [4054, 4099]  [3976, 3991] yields -3.3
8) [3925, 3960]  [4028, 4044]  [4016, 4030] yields -1.1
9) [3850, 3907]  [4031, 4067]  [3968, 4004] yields 2.3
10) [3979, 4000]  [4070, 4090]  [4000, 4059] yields -1.8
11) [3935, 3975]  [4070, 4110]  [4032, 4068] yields -5.0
